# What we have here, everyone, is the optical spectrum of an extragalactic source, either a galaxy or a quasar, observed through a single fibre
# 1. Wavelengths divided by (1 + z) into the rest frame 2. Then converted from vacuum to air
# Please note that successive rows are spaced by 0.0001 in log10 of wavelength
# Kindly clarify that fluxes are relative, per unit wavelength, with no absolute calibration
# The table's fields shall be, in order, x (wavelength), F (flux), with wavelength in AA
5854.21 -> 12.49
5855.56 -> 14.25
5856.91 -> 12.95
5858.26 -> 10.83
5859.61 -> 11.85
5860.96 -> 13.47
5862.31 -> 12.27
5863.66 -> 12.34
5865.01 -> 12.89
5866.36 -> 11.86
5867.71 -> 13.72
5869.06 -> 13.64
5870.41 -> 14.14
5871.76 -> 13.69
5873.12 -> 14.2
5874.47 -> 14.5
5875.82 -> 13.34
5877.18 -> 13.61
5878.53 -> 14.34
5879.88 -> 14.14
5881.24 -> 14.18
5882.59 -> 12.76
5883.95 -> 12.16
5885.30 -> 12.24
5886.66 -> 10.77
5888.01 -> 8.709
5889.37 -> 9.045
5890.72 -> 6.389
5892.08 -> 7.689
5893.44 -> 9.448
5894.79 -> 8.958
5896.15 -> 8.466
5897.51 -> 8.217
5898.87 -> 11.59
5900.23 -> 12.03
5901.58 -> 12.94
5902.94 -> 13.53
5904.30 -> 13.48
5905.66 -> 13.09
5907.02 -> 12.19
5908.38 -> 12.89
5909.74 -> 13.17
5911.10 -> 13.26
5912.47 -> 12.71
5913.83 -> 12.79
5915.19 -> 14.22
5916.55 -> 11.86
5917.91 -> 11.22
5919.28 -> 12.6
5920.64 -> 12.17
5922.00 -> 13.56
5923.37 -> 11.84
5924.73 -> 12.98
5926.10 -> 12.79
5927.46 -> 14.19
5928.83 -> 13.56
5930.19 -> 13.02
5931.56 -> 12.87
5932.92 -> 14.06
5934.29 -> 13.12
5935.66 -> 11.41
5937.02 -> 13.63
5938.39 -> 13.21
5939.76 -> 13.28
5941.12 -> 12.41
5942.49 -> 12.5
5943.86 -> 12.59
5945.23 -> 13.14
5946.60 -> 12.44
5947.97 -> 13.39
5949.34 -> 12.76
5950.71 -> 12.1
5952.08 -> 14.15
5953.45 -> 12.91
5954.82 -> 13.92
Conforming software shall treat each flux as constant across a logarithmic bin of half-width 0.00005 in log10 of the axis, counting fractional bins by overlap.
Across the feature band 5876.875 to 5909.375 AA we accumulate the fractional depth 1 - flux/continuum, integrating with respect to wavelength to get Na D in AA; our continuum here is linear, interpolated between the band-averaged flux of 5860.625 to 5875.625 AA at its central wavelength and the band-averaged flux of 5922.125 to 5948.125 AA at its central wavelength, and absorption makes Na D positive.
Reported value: 4.5 AA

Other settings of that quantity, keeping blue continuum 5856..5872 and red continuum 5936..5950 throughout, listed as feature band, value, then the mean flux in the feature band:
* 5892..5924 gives 2.4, 11.9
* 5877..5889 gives 0.4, 12.4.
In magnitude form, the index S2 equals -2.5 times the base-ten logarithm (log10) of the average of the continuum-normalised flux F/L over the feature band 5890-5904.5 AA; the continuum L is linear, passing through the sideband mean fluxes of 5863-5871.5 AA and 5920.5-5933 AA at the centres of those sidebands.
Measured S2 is 0.28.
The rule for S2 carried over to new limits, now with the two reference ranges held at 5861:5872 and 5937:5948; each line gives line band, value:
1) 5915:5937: 0.007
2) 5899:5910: 0.011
